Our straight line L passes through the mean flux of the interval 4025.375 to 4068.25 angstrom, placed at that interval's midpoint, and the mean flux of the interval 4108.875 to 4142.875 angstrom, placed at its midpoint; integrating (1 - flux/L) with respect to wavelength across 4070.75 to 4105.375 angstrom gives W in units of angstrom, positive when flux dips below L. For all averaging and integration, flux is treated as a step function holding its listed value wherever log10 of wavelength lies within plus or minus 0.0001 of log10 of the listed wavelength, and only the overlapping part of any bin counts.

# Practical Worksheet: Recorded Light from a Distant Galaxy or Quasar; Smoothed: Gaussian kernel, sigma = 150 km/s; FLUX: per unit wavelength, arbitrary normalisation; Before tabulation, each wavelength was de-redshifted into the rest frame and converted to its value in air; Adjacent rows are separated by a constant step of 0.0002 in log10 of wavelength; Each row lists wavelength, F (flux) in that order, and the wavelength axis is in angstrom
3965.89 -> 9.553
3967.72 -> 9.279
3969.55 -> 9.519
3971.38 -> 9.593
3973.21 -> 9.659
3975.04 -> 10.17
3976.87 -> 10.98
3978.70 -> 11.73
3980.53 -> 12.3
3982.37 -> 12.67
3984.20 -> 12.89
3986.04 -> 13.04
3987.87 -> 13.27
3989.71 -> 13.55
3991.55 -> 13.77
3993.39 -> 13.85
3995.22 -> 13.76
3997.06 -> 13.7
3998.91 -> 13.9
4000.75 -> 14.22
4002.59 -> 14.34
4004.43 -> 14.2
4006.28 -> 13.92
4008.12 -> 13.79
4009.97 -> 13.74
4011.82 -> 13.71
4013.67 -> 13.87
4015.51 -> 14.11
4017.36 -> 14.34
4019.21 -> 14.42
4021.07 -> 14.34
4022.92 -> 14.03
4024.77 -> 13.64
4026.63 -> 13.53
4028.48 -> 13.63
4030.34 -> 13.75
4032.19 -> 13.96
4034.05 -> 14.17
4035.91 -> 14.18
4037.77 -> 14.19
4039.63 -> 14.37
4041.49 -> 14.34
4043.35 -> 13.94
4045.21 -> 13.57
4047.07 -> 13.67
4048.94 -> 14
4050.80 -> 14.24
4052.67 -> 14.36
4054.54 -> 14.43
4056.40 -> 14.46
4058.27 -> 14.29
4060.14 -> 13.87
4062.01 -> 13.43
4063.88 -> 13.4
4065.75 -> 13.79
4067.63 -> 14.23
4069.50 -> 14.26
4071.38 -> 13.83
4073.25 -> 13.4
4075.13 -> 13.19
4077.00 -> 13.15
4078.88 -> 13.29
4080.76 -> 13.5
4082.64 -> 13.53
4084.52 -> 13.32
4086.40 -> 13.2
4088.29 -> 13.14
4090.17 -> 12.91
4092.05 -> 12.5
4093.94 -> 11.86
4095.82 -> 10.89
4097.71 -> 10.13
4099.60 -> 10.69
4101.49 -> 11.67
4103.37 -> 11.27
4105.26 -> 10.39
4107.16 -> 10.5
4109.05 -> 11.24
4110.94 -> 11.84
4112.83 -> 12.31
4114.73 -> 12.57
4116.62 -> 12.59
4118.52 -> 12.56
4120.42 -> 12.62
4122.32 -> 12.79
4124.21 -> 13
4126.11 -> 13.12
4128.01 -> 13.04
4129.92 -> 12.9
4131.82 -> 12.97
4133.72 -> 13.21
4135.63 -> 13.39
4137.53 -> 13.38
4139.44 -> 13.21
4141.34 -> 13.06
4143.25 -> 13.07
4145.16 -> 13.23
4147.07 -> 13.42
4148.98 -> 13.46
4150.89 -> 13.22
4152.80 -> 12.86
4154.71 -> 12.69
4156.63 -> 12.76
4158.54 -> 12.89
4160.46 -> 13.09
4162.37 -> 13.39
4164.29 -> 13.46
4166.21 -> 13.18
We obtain 2.42 angstrom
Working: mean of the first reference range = 14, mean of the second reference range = 12.8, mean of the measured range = 12.5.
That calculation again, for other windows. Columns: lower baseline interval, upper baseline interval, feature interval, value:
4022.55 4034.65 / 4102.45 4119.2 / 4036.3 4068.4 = -2.1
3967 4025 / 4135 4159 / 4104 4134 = 1.8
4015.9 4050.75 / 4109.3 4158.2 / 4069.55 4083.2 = 0.1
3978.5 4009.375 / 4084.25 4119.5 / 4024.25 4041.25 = -1.4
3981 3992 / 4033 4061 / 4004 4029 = -0.6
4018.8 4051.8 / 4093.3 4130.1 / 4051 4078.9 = -1.4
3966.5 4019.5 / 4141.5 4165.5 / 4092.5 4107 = 2.2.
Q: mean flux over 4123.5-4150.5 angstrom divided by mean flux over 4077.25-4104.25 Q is 1.1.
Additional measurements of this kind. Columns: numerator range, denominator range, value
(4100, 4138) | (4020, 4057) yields 0.88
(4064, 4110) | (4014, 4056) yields 0.89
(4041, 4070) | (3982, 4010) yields 1.02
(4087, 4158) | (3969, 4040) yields 0.94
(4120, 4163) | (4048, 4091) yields 0.95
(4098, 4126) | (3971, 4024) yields 0.90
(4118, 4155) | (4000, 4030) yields 0.94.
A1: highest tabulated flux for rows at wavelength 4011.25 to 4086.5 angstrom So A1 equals 14.46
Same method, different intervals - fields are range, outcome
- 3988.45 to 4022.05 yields 14.42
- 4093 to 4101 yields 11.86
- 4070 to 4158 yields 13.83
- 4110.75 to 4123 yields 12.79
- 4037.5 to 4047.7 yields 14.37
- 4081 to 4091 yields 13.53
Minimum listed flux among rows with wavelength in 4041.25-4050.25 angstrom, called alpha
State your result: 13.57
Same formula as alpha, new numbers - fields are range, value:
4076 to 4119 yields 10.13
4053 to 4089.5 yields 13.14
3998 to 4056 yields 13.53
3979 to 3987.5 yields 12.3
